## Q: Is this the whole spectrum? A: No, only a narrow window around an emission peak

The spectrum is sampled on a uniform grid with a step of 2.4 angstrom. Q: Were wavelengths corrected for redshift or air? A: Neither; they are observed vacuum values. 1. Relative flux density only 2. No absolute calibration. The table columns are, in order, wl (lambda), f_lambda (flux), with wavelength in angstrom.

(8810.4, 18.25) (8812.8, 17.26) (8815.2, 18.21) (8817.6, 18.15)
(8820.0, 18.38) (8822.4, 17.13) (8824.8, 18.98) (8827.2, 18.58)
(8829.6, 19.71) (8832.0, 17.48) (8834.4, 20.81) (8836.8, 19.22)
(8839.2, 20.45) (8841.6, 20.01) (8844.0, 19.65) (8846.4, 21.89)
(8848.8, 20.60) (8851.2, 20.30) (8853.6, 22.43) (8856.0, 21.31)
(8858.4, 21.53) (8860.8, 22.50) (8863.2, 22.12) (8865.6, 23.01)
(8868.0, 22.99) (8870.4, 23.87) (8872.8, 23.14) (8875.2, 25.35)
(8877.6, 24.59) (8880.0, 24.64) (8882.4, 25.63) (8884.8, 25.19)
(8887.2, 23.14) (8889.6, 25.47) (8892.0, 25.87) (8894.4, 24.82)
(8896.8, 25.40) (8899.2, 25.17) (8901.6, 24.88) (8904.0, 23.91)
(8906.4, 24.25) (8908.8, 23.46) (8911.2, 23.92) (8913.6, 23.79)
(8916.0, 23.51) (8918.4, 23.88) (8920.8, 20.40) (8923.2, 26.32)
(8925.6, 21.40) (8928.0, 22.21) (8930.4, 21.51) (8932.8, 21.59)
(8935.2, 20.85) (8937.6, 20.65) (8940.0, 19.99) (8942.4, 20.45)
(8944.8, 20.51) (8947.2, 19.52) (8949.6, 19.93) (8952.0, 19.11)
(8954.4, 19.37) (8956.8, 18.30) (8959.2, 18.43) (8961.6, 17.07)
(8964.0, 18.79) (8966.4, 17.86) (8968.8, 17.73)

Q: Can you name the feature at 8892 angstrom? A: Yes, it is Mg II 2798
